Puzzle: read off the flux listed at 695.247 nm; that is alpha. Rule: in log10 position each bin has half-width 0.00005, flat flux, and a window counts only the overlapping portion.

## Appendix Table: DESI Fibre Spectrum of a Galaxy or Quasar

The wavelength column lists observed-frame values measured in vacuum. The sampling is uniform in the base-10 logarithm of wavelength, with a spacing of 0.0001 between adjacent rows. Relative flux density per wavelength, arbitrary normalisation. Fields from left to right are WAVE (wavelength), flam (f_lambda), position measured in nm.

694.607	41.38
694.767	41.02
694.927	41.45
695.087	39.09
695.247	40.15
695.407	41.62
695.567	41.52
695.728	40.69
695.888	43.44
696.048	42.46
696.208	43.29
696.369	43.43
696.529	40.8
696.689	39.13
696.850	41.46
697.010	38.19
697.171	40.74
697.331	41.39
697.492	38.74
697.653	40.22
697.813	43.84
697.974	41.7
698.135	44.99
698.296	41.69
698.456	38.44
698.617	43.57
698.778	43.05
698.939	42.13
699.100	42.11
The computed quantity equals 40.15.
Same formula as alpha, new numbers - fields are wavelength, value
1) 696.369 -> 43.43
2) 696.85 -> 41.46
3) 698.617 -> 43.57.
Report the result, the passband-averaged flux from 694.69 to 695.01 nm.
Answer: 41.2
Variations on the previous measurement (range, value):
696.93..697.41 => 40.1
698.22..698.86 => 41.7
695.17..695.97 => 41.5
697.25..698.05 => 41.2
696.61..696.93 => 40.3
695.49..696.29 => 42.2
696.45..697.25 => 40.1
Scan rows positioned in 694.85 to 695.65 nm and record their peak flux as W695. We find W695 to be 41.62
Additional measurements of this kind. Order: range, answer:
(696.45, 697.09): 41.46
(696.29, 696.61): 43.43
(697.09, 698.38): 44.99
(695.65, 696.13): 43.44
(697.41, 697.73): 40.22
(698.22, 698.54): 41.69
